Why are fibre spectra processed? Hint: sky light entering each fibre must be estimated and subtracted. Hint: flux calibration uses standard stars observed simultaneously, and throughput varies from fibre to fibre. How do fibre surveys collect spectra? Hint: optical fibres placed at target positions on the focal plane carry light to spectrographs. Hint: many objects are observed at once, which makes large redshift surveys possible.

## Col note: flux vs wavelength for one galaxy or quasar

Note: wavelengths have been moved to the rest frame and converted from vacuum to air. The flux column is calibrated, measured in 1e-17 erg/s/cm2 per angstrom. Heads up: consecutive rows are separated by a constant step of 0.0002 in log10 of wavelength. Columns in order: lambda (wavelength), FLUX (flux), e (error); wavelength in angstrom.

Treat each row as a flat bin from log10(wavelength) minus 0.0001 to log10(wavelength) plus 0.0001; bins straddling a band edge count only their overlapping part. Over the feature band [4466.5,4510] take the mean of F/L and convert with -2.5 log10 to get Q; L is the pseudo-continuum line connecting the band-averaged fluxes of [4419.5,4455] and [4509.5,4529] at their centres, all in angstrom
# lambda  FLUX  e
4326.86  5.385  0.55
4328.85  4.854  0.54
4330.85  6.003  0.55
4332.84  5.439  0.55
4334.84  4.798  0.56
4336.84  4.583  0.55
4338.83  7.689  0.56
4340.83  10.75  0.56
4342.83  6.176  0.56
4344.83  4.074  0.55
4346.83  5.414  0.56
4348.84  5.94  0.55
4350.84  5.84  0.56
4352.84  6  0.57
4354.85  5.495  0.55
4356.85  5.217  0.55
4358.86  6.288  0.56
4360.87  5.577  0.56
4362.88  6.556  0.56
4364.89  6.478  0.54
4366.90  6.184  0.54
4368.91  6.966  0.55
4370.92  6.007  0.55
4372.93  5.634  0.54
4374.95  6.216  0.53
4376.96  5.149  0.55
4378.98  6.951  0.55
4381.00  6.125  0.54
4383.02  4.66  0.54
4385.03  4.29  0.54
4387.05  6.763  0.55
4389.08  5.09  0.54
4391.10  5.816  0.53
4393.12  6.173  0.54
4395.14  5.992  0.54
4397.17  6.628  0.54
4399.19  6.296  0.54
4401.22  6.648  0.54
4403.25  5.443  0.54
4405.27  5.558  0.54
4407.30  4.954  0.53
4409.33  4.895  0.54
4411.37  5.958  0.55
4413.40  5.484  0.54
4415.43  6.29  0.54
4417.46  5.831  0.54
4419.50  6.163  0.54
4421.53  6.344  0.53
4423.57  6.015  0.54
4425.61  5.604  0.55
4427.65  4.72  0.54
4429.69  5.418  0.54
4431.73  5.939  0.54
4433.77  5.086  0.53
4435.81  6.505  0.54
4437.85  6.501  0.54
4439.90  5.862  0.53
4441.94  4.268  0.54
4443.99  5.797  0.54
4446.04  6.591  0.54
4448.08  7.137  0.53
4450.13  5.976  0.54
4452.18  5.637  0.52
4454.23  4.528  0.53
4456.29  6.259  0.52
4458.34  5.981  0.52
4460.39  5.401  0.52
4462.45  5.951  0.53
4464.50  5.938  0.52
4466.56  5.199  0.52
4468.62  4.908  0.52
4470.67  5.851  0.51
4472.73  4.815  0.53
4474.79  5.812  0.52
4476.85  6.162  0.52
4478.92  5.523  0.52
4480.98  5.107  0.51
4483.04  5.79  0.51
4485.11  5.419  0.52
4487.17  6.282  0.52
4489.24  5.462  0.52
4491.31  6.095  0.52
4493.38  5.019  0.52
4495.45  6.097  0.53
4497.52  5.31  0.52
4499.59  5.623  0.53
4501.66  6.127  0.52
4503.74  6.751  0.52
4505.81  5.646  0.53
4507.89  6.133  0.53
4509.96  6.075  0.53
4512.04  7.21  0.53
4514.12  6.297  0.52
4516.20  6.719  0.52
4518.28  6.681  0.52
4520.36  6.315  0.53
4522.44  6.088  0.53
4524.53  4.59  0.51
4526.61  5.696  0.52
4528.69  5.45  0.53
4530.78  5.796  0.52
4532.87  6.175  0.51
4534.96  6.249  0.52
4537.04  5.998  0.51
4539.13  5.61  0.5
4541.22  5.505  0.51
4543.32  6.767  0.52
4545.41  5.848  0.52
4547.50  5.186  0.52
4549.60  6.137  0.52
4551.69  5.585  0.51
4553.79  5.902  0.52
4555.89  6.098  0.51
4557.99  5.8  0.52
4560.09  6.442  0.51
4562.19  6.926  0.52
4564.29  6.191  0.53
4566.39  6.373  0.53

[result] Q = 0.058 mag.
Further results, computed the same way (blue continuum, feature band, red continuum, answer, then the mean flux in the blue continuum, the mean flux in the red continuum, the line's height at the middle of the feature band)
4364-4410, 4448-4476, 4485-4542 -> 0.06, 5.87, 5.95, 5.92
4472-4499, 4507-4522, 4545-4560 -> -0.14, 5.62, 5.83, 5.71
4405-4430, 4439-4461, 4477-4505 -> -0.02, 5.64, 5.75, 5.69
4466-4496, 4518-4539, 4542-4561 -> -0.01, 5.57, 5.96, 5.83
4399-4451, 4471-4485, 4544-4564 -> 0.07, 5.81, 6.01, 5.89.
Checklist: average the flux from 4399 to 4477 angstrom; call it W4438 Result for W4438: 5.73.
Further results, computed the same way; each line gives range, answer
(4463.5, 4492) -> 5.59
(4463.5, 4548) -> 5.84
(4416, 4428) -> 5.86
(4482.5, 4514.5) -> 5.95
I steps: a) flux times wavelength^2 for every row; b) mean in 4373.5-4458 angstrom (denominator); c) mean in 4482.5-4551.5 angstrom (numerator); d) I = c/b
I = 1.07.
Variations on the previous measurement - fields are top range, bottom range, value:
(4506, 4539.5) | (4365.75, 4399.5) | 1.09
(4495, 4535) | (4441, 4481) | 1.09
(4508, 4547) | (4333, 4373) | 1.08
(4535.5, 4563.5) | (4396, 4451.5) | 1.08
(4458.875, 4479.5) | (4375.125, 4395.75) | 1.01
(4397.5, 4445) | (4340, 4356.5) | 0.97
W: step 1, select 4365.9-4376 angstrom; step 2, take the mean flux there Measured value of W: 6.2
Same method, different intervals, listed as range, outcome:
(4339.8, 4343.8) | 8.47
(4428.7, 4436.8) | 5.74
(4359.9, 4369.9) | 6.35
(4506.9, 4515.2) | 6.43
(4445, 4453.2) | 6.34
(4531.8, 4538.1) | 6.14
